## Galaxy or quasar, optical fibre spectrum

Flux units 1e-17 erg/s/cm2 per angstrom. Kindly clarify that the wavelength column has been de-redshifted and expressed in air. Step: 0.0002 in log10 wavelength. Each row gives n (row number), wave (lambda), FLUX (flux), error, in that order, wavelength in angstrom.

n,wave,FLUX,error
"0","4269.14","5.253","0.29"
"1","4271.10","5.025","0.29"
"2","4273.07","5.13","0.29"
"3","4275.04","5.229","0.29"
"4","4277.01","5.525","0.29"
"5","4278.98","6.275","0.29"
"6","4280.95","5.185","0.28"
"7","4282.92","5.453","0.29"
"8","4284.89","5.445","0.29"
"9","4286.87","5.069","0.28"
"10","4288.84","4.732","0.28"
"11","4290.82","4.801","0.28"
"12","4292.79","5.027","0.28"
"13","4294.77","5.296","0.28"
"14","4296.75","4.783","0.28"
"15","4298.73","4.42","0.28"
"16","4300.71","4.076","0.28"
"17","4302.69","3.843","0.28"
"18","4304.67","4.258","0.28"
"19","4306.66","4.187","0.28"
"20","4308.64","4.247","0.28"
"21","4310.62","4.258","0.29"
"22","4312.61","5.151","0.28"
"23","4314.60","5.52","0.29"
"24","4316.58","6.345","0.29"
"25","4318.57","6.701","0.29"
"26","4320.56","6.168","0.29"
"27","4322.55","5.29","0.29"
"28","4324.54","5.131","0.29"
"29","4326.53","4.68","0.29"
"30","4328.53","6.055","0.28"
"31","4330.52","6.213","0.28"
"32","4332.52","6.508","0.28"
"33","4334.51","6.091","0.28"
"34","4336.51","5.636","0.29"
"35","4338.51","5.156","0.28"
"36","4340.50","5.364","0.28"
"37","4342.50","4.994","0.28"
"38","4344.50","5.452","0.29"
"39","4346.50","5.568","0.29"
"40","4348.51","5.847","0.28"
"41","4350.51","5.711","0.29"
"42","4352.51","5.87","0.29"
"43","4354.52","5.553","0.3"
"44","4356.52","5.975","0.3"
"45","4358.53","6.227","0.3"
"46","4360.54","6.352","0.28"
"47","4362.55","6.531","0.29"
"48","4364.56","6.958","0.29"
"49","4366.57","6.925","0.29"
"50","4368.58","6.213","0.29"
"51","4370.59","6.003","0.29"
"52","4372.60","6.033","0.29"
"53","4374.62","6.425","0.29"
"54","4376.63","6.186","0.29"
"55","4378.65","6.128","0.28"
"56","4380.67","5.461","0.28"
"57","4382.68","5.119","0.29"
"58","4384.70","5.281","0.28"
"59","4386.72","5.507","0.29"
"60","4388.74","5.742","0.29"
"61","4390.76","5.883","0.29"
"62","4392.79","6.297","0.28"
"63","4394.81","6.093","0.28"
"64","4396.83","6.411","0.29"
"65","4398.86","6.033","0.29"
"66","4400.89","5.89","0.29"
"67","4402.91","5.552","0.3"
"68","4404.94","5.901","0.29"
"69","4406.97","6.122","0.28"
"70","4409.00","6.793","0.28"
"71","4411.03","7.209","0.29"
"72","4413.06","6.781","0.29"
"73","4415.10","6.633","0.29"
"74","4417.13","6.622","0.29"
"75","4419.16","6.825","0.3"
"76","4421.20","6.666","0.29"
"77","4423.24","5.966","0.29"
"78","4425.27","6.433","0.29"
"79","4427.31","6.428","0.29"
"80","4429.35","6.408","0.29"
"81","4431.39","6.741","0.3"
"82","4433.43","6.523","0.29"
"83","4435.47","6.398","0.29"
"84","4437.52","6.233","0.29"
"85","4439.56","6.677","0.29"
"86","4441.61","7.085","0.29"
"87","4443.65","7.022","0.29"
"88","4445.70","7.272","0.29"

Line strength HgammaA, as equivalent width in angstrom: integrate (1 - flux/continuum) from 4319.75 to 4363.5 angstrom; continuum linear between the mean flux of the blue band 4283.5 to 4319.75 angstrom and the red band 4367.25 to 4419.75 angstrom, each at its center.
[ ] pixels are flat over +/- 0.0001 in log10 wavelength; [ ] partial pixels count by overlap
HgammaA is -2.4 angstrom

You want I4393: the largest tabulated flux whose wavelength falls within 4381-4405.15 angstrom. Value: 6.411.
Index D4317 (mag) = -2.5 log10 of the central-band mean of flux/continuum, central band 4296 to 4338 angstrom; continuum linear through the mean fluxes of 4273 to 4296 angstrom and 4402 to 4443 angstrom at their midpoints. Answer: 0.07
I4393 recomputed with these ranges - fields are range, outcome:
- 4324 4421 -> 7.209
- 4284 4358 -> 6.701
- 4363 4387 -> 6.958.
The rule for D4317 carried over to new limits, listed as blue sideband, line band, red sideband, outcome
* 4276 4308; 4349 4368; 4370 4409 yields -0.115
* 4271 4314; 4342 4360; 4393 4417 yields -0.017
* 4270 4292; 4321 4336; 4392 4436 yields -0.010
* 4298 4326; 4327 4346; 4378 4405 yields -0.092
